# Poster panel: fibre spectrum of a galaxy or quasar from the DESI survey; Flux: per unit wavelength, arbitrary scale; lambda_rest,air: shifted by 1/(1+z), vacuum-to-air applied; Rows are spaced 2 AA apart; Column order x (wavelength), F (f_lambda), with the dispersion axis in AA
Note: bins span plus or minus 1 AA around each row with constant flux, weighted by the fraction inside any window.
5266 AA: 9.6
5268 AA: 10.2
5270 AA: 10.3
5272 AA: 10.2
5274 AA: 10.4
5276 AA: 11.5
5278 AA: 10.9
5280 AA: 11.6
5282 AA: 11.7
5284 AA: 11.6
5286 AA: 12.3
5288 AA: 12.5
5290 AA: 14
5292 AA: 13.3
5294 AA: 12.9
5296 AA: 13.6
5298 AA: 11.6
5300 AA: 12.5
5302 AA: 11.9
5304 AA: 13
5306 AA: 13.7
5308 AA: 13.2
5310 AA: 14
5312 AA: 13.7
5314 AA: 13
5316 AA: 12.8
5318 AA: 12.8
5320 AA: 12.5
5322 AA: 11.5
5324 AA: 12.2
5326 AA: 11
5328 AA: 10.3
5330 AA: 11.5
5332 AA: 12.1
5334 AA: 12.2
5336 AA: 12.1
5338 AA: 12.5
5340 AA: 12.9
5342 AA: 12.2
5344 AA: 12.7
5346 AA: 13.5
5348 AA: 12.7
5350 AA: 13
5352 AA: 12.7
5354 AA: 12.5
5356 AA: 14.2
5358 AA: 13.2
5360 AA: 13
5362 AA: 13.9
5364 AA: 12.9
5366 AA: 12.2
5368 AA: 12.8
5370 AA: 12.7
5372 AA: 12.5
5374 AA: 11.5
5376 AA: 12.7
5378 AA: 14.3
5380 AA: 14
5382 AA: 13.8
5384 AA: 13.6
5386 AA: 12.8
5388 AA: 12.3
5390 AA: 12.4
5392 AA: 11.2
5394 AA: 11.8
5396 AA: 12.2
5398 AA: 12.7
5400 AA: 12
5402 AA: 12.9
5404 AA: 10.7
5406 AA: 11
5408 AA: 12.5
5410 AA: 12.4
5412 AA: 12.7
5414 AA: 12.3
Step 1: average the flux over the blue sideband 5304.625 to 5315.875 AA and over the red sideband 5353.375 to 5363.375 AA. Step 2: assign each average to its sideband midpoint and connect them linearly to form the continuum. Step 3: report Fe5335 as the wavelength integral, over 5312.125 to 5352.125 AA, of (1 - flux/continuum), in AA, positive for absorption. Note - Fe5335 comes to 3.23 AA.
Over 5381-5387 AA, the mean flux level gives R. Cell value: 13.4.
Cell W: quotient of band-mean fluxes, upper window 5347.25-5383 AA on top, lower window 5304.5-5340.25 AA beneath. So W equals 1.05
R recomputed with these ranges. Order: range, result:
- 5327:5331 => 10.9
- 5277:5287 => 11.6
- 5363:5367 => 12.6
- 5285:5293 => 13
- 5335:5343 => 12.4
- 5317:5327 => 12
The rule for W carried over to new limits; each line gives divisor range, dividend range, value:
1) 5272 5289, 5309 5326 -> 1.11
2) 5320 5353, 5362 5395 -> 1.05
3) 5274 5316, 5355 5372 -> 1.04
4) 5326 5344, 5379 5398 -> 1.06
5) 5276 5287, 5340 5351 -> 1.10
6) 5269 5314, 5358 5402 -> 1.04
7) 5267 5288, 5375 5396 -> 1.15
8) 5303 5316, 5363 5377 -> 0.93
